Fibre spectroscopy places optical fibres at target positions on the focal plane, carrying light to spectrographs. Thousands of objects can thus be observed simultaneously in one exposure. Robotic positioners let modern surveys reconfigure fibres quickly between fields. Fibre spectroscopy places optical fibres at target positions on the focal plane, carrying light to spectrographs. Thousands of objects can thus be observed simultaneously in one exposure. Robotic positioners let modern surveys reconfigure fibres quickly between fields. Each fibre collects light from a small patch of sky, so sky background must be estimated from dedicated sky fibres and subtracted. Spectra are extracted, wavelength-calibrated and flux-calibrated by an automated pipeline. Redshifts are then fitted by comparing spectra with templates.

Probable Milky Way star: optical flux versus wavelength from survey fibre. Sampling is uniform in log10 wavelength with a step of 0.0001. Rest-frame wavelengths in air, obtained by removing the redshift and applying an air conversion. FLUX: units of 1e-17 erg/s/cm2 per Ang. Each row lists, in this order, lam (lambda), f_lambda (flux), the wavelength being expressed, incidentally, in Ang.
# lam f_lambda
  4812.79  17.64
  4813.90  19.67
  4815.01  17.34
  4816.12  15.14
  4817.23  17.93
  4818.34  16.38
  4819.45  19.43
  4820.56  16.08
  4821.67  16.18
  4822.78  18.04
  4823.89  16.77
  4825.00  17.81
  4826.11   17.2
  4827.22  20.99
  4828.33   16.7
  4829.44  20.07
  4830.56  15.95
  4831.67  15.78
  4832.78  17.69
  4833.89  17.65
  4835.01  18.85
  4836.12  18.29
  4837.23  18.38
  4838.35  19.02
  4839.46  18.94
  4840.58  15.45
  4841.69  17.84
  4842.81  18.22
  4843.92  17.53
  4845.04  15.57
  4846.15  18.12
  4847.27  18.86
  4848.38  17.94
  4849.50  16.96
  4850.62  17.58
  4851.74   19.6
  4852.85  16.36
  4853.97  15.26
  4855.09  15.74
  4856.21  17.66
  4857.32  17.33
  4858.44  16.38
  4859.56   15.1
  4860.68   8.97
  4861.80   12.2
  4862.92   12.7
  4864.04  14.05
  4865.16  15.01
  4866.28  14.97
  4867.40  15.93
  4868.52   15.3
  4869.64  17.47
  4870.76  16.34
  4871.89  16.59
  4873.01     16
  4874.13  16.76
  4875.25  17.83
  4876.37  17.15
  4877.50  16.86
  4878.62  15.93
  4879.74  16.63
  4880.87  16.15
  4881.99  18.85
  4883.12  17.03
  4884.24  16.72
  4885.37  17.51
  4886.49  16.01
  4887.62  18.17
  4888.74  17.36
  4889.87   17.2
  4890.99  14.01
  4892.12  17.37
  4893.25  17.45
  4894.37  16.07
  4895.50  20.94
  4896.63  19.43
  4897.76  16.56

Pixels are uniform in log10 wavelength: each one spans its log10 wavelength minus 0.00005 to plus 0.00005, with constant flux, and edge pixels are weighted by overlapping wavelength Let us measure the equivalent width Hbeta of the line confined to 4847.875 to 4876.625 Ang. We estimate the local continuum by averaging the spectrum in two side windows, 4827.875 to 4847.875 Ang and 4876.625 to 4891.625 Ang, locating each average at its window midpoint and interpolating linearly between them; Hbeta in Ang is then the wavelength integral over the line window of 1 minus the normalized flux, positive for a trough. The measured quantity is 2.3 Ang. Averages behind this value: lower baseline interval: 17.7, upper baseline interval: 16.8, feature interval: 15.9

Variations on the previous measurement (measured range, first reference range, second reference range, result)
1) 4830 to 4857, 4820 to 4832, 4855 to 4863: -2.7 Ang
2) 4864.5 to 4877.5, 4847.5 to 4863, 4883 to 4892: 0.0 Ang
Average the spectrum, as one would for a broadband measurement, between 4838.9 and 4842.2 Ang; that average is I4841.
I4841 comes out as 17.4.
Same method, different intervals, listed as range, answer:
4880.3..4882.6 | 17.4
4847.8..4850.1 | 17.5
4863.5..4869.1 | 15.1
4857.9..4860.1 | 15.7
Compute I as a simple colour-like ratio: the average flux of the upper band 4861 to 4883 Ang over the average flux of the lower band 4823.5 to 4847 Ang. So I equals 0.89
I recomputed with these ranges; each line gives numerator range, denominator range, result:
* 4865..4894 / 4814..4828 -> 0.95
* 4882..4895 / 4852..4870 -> 1.12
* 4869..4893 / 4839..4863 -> 1.03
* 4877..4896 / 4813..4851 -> 0.97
